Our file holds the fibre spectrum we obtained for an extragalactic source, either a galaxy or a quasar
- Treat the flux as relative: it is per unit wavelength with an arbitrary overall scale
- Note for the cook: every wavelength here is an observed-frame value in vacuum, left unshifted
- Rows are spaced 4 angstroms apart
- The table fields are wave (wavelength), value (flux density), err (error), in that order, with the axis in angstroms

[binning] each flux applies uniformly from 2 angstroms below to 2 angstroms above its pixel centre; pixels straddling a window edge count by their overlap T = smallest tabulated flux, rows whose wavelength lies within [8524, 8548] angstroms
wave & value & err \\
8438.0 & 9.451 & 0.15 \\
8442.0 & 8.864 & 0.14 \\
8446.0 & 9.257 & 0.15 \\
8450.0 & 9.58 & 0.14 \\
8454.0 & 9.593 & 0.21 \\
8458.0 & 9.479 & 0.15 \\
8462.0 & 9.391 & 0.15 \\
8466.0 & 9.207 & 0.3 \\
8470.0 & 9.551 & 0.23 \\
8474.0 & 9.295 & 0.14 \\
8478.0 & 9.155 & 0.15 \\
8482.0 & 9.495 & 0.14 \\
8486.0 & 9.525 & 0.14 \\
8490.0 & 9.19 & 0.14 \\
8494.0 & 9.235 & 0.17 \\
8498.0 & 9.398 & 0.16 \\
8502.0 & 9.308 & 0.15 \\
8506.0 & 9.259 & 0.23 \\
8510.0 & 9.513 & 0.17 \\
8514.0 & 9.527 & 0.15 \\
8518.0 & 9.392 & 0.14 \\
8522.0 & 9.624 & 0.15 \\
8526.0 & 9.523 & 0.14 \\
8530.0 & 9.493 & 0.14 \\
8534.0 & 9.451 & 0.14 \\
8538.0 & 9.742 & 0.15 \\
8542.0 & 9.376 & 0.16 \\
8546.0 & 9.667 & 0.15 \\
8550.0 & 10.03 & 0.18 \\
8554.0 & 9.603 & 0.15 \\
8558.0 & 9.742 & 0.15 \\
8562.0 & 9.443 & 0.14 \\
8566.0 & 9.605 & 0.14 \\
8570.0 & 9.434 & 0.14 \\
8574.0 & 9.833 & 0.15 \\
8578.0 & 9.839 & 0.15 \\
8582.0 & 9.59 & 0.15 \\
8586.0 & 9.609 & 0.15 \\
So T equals 9.376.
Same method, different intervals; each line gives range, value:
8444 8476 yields 9.207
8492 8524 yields 9.235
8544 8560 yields 9.603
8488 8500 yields 9.19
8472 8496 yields 9.155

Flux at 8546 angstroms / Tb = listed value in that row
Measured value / 9.667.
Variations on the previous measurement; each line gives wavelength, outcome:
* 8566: 9.605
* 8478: 9.155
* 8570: 9.434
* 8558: 9.742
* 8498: 9.398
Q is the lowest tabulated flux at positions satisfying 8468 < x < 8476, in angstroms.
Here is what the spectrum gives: 9.295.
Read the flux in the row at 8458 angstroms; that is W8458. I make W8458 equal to 9.479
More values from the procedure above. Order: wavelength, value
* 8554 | 9.603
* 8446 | 9.257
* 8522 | 9.624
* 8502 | 9.308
